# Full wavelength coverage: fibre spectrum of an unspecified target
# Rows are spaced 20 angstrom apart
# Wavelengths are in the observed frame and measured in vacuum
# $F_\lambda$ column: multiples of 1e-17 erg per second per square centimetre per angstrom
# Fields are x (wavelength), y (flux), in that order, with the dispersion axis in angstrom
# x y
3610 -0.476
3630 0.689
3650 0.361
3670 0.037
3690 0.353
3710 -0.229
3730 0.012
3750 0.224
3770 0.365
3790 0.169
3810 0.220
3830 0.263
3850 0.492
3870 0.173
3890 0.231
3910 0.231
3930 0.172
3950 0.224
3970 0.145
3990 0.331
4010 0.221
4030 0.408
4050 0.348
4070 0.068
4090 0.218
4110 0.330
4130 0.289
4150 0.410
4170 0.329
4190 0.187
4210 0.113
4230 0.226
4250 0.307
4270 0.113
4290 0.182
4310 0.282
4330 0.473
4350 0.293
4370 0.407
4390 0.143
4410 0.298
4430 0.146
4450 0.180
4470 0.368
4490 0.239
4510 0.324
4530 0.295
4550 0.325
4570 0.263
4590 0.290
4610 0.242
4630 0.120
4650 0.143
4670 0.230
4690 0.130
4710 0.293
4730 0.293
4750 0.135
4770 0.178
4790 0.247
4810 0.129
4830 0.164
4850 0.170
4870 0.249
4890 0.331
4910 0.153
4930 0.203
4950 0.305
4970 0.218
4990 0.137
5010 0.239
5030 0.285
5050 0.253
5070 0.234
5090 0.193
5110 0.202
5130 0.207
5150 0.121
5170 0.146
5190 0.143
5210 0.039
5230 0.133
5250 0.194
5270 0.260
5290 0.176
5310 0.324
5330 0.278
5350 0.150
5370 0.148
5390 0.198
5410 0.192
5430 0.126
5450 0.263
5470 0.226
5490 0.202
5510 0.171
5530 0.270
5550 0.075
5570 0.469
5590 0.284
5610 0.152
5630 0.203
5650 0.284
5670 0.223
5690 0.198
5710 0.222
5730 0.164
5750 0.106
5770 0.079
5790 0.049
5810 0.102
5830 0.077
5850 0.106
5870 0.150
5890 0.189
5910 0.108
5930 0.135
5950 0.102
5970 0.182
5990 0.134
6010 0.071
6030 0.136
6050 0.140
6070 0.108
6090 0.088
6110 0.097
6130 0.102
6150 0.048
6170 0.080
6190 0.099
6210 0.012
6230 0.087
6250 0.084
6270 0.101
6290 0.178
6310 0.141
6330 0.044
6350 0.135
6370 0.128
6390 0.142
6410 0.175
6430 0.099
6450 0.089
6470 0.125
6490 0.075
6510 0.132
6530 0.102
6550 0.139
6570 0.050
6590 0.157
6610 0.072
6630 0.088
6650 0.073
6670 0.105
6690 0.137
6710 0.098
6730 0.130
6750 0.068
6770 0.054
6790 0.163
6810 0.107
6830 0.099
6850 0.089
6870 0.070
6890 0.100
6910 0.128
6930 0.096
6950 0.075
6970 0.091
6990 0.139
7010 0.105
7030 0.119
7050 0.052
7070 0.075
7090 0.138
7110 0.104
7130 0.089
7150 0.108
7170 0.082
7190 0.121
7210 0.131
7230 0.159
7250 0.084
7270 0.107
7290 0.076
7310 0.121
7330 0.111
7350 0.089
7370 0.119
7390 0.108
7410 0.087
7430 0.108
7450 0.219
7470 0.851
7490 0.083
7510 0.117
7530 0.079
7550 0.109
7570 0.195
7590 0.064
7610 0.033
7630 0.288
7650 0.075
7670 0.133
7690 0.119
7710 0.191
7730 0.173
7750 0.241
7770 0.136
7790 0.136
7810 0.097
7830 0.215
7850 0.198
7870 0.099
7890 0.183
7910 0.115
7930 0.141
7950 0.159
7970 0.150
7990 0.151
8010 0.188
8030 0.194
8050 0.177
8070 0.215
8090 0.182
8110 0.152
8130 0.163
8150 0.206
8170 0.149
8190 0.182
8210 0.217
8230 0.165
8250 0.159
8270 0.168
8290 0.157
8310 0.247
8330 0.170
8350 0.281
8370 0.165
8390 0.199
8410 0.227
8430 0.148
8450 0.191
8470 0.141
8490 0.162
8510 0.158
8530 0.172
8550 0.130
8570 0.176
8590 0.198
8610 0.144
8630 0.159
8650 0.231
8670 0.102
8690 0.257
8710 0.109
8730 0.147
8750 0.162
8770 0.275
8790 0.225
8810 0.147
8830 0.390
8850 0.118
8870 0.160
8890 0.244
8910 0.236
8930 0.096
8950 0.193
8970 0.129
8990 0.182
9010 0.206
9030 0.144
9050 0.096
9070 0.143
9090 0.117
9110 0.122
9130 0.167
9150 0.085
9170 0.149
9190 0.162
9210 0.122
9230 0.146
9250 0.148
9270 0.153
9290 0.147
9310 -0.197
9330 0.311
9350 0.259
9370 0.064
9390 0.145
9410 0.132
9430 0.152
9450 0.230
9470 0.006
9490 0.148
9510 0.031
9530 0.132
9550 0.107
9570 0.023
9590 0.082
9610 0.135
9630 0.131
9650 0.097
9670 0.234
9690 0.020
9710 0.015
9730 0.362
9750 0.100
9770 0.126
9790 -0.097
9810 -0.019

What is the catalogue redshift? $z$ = 1.002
